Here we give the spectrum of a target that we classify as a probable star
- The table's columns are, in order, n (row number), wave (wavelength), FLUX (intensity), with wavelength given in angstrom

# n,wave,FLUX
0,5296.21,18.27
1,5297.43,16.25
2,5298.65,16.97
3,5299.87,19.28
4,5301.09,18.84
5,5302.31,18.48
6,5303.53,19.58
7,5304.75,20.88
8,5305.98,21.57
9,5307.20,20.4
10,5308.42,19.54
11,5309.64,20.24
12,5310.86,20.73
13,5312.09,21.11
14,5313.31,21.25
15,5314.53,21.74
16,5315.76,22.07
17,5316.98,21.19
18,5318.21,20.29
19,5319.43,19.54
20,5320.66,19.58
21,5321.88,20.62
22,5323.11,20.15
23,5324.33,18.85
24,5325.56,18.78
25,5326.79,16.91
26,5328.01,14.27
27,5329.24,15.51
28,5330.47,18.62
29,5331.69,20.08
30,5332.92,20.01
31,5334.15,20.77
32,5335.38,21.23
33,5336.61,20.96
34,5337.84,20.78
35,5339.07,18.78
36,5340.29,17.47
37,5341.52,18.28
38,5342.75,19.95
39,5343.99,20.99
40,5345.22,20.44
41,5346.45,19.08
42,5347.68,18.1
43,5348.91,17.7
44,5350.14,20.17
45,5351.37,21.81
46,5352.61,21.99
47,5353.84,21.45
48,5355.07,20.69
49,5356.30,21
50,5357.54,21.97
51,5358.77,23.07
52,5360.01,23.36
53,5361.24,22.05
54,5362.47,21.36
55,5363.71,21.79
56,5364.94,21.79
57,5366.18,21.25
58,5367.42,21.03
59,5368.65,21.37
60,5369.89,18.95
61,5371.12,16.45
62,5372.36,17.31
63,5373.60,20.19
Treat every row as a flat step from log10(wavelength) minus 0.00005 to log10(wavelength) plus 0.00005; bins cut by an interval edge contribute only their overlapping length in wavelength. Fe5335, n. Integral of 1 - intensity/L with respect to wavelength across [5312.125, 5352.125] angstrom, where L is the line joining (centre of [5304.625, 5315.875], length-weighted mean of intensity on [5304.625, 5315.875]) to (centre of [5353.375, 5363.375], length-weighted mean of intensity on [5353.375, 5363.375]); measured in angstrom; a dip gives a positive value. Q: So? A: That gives 3.3 angstrom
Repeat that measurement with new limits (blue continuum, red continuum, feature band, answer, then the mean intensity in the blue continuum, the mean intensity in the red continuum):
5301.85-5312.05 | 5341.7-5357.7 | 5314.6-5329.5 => 0.8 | 20.2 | 20.3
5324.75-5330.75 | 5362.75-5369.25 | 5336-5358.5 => -1.2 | 16.8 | 21.4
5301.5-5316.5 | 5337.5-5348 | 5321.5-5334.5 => 0.9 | 20.6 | 19.3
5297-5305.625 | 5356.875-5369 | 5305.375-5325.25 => -1.1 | 18.7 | 21.9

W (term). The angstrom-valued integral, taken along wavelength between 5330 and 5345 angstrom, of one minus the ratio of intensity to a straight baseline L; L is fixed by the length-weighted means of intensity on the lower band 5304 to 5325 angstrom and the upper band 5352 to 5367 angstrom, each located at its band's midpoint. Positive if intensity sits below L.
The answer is 0.9 angstrom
